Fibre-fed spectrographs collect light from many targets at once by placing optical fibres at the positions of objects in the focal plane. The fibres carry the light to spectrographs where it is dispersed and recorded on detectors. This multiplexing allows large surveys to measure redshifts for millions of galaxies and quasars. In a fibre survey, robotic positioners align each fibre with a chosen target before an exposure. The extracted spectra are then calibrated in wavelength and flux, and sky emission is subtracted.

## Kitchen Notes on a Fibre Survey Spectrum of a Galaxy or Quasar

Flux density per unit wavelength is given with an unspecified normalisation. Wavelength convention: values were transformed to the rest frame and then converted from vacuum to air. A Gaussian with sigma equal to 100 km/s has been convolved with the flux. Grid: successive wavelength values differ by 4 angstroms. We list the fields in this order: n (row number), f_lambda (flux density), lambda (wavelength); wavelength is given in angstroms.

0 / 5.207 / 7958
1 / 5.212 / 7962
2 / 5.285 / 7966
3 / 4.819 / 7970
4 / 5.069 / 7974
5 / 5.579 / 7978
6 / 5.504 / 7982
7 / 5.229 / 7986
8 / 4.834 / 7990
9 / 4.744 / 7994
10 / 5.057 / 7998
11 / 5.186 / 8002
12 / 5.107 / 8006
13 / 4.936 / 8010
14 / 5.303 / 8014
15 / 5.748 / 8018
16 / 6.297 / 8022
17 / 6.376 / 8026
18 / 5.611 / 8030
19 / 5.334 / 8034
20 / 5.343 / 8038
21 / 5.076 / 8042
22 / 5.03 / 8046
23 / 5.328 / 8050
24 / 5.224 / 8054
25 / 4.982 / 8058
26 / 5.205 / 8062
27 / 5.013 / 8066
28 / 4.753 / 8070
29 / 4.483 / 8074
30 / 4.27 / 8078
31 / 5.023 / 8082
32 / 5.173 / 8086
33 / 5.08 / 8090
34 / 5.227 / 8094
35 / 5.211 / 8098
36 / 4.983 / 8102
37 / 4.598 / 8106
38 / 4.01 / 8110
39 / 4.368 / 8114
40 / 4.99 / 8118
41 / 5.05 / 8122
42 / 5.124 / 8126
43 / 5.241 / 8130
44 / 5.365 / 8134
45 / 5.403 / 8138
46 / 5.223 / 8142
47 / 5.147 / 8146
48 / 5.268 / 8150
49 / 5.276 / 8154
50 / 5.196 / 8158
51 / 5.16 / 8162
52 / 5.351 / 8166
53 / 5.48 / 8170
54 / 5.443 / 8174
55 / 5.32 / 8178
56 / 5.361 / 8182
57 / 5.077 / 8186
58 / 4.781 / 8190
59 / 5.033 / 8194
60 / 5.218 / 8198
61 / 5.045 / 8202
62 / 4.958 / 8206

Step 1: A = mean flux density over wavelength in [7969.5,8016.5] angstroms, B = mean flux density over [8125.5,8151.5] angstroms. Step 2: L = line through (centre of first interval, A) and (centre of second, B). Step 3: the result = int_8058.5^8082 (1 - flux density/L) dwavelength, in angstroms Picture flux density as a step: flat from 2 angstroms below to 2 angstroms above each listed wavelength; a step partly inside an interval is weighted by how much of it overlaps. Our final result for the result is 1.9 angstroms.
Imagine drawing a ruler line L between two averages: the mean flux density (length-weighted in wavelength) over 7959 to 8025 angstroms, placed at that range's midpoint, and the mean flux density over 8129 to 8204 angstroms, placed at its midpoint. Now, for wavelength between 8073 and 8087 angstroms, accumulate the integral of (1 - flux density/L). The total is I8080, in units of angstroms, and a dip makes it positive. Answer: 1.4 angstroms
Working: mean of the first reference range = 5.26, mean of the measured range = 4.72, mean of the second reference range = 5.23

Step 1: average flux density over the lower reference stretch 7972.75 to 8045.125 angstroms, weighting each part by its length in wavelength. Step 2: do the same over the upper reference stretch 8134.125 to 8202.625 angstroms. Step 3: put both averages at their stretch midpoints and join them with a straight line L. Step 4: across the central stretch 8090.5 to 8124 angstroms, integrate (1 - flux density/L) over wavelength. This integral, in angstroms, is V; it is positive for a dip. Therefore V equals 2.9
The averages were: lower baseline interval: 5.35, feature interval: 4.82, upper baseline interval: 5.23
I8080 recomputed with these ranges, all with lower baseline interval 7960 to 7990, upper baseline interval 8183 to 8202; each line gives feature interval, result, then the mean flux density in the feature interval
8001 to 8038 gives -2.6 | 5.54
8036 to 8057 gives -0.1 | 5.19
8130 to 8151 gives -0.8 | 5.28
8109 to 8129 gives 1.3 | 4.77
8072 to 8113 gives 2.6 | 4.8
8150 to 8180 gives -1.5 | 5.31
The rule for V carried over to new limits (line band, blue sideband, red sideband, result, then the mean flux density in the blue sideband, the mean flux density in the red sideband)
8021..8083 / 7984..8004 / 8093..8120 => -3.99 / 5.01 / 4.75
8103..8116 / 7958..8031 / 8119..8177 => 2.22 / 5.32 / 5.26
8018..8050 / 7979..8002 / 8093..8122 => -3.80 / 5.11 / 4.77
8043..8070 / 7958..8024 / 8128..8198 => 0.73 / 5.24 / 5.24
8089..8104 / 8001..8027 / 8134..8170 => 0.71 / 5.55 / 5.27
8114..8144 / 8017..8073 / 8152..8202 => 0.71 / 5.36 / 5.22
